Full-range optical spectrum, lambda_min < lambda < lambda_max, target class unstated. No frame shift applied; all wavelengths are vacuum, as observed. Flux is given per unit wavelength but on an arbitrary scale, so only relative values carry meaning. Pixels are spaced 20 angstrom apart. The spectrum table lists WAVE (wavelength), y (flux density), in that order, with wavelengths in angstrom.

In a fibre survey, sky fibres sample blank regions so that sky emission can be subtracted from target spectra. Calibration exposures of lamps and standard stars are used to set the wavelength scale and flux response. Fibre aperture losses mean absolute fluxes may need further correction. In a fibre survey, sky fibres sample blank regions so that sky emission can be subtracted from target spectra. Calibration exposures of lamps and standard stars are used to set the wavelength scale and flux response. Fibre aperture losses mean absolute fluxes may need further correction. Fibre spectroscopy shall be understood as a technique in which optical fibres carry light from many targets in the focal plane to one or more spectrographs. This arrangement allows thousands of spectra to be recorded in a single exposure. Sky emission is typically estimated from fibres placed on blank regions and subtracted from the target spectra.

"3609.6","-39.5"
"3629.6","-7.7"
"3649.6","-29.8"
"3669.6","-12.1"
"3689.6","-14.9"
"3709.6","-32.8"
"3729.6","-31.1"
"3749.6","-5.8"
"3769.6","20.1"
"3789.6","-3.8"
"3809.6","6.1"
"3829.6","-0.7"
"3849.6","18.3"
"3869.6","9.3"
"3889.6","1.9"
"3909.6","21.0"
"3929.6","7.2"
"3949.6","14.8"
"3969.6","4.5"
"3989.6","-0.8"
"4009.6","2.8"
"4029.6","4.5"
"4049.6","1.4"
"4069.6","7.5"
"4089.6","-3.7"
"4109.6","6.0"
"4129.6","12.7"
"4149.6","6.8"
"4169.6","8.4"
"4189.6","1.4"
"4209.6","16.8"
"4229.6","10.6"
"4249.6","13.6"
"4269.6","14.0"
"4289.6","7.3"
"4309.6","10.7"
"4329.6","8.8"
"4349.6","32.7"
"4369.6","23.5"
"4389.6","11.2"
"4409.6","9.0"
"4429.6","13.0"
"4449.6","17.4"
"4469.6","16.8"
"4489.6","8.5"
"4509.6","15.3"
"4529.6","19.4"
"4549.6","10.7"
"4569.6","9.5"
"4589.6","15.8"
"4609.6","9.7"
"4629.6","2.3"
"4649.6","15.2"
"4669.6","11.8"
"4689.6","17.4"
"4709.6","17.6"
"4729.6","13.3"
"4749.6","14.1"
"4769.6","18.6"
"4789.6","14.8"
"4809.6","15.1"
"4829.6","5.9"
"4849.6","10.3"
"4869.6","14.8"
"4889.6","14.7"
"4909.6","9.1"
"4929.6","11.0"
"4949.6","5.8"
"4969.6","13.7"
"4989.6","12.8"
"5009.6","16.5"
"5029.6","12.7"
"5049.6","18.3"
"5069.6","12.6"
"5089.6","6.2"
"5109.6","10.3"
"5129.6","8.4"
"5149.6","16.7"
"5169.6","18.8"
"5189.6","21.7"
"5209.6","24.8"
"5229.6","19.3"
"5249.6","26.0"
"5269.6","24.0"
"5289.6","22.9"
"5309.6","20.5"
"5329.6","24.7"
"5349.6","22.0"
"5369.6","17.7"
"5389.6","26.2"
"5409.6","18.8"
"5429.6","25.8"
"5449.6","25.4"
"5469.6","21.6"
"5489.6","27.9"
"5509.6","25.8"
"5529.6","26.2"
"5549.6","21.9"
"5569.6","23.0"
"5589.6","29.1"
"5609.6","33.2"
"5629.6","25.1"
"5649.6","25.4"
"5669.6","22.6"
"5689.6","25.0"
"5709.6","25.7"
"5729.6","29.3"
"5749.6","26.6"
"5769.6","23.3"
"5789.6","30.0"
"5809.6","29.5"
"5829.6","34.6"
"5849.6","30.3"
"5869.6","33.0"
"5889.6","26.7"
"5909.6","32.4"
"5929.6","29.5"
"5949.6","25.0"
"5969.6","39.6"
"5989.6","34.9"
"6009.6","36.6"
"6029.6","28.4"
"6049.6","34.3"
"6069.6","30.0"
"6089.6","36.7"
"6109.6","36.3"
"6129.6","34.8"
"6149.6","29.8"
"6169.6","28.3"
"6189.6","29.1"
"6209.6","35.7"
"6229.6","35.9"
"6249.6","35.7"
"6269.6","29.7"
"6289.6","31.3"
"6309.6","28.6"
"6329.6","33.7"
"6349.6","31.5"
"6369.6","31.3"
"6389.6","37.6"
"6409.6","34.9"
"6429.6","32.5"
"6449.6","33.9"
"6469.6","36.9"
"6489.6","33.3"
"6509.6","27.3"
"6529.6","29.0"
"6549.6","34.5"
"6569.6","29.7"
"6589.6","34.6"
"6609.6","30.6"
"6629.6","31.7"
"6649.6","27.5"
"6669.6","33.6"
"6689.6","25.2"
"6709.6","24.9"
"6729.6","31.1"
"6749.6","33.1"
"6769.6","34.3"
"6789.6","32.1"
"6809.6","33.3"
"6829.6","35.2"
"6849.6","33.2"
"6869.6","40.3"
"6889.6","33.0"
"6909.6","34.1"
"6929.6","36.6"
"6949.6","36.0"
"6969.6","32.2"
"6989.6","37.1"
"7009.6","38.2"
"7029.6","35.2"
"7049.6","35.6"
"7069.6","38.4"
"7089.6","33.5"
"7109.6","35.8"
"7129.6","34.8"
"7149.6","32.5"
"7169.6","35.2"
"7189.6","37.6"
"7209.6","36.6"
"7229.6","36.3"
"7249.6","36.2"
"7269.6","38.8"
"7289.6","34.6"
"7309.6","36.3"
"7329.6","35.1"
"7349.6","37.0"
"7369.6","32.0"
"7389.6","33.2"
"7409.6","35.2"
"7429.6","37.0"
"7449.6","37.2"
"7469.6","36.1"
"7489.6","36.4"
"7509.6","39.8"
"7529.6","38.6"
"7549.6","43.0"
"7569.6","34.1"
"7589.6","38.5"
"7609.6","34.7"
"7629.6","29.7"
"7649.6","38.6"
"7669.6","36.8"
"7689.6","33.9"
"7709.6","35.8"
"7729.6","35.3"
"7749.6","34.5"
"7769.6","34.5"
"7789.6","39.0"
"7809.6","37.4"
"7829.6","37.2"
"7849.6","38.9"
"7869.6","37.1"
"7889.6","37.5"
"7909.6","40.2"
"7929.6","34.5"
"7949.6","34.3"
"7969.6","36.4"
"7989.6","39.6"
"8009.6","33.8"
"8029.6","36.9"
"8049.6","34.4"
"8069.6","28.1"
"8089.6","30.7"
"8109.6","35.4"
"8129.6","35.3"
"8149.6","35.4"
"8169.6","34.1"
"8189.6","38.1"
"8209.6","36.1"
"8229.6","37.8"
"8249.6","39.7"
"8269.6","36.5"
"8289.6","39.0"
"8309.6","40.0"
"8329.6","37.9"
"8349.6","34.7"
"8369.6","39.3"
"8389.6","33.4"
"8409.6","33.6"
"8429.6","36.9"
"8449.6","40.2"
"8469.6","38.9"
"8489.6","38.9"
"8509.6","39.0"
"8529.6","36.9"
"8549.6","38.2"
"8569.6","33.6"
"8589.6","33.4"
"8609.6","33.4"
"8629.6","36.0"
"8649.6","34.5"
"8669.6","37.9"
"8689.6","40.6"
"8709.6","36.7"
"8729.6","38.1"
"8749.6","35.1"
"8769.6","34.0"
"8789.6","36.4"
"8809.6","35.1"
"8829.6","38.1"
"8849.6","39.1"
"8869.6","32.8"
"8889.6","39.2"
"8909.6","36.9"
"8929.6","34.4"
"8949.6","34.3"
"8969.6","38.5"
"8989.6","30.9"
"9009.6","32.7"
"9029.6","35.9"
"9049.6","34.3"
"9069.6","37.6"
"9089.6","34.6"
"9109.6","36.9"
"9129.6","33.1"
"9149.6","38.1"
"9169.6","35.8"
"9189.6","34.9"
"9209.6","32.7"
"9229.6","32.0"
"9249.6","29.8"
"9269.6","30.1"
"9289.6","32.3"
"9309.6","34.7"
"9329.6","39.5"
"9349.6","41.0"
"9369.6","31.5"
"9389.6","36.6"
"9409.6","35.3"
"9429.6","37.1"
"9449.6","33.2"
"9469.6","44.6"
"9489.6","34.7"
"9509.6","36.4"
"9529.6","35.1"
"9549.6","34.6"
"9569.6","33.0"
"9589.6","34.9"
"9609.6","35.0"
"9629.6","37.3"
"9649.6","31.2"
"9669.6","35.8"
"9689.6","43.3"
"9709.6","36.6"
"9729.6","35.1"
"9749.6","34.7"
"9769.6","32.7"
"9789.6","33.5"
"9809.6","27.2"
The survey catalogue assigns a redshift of 0.292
